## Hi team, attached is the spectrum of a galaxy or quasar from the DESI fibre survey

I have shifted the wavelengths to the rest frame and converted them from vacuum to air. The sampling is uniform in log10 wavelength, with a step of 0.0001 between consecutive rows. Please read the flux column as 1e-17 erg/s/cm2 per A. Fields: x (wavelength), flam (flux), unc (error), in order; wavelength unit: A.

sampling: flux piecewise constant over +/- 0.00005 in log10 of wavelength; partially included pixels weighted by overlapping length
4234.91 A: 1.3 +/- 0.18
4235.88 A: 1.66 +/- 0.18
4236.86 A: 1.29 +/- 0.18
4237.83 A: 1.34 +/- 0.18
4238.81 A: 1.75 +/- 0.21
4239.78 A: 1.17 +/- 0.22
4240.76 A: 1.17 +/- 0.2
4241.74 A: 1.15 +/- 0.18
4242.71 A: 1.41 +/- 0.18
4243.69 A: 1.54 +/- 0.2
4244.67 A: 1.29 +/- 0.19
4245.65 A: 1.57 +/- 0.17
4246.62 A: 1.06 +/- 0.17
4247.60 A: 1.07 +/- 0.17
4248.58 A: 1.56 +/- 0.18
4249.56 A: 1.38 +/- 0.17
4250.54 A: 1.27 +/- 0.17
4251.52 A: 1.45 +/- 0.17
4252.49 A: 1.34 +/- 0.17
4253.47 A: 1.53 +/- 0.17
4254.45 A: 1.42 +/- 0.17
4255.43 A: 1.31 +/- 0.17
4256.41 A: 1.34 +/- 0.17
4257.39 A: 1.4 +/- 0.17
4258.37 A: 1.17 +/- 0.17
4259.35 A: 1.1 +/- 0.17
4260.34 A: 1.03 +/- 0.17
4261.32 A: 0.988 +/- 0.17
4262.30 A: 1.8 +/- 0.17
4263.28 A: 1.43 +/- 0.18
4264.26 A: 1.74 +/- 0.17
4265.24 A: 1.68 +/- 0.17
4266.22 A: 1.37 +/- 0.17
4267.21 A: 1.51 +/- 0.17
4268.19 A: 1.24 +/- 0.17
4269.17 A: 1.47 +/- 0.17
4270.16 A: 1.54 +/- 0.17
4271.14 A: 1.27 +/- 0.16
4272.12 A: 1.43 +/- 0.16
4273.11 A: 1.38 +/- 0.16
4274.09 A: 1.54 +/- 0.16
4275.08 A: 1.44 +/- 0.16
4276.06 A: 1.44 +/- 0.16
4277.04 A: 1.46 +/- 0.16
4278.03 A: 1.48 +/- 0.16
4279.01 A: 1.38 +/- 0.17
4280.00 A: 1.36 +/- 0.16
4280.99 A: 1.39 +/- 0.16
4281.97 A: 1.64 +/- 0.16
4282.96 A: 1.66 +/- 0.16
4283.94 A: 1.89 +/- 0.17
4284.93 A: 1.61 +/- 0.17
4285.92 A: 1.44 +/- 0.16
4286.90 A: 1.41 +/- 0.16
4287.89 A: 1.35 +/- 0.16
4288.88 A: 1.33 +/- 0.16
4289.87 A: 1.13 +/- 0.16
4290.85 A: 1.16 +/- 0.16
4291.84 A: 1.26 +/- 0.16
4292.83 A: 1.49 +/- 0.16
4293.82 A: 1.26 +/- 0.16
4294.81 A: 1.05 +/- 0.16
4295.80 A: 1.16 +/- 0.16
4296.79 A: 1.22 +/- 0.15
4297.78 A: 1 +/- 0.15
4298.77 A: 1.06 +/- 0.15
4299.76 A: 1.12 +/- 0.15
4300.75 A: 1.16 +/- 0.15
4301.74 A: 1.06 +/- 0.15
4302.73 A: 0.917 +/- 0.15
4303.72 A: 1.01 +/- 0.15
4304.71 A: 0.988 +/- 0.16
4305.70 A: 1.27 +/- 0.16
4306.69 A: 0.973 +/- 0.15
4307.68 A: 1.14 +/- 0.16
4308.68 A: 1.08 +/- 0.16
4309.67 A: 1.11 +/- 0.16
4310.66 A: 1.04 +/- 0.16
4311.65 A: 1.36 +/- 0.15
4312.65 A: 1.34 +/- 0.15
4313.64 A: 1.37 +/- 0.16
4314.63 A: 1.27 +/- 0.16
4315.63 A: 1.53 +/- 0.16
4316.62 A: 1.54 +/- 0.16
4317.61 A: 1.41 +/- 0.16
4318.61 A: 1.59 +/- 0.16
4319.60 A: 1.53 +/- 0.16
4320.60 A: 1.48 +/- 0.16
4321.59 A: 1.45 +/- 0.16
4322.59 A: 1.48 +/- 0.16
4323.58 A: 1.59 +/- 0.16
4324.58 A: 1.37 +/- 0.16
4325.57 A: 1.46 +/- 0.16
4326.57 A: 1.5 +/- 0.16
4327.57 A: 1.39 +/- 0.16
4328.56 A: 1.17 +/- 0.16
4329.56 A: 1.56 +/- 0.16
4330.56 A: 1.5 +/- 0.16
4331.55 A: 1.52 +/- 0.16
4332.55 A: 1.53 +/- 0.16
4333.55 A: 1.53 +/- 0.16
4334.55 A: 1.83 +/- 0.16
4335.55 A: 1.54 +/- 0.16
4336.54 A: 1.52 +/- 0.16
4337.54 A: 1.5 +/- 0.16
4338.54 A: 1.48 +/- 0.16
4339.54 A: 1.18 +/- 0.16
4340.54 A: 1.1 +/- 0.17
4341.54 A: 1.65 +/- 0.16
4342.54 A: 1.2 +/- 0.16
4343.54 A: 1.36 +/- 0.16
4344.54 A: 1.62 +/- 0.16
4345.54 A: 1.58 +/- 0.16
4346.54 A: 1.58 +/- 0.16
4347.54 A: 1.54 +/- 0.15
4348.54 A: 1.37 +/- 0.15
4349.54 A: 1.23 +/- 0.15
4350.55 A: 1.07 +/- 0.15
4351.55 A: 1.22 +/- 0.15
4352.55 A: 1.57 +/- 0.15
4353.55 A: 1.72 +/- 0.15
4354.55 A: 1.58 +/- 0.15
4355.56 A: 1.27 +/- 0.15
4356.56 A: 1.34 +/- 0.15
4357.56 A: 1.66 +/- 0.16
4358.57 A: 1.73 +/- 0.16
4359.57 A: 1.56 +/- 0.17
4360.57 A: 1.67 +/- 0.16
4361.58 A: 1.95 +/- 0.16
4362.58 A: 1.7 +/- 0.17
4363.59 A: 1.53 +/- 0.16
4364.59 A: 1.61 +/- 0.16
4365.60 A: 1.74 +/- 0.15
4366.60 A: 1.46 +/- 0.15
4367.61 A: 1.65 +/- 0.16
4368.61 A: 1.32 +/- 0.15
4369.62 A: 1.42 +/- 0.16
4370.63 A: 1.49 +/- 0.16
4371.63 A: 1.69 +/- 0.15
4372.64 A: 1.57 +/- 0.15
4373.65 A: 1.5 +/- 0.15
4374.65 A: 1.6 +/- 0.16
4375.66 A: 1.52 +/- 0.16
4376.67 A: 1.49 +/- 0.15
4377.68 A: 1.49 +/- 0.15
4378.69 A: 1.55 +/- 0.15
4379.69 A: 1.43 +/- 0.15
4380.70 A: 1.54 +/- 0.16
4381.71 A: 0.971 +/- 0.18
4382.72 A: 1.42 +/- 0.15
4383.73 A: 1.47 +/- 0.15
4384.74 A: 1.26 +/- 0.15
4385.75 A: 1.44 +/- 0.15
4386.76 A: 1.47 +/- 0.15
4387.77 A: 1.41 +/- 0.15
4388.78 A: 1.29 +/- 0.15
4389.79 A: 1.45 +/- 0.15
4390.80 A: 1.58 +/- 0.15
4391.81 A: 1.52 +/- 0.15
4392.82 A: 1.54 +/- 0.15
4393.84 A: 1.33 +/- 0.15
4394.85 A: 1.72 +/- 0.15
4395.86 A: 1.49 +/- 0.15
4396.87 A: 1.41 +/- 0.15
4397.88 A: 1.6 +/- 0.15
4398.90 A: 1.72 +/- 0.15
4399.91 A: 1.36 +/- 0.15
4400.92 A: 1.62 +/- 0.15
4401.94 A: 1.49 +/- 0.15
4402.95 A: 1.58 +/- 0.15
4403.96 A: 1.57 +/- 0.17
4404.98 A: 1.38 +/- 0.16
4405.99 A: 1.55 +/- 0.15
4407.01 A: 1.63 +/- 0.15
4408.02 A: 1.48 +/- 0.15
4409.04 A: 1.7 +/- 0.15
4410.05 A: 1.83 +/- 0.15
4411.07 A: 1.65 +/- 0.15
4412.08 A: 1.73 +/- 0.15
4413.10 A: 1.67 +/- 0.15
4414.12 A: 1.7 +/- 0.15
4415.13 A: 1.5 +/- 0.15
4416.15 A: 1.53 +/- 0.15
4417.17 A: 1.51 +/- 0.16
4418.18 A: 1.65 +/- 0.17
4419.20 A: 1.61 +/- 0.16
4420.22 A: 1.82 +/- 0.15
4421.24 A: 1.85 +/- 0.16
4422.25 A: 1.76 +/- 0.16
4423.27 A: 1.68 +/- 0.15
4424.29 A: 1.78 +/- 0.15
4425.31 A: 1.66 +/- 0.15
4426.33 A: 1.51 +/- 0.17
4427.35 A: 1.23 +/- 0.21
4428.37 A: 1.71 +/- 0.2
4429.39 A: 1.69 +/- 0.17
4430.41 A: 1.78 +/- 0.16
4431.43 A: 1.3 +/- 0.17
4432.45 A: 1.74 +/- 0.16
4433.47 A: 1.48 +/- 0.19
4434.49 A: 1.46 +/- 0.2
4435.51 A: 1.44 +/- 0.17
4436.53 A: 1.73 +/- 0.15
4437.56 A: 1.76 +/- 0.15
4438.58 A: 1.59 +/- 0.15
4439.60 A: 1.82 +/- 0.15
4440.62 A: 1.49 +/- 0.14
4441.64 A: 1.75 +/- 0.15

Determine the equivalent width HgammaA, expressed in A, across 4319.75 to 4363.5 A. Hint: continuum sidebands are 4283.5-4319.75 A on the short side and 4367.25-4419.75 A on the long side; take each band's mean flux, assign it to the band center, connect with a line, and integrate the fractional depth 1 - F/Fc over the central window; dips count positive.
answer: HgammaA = -3.6 A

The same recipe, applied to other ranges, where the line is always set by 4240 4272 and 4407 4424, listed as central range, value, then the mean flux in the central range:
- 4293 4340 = 5.0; 1.32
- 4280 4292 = -0.2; 1.44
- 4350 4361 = 0.5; 1.49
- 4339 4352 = 1.4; 1.36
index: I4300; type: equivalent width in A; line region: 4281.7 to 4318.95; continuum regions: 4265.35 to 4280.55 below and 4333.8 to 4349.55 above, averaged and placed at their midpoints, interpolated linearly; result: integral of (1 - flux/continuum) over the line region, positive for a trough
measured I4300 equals 4.42 A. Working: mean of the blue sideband 1.43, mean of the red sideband 1.46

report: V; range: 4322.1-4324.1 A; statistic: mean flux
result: 1.53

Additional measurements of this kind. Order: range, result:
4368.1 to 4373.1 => 1.5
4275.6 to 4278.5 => 1.46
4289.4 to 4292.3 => 1.19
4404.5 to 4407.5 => 1.52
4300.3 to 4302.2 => 1.11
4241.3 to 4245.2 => 1.35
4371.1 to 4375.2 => 1.59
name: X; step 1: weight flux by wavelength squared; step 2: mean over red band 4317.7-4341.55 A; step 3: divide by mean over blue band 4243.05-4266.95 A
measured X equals 1.1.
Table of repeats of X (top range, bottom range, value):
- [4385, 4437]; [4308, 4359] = 1.14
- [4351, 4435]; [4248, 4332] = 1.20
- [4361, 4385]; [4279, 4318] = 1.24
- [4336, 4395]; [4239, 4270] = 1.15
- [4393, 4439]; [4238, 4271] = 1.26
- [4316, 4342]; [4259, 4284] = 1.05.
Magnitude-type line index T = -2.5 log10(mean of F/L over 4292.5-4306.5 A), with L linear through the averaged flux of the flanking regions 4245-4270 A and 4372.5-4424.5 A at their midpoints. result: 0.26 mag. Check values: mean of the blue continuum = 1.37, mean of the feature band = 1.12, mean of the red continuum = 1.55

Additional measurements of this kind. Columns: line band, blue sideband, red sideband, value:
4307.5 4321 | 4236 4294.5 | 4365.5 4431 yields 0.08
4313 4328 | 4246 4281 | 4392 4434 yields 0.00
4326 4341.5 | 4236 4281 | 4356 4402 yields 0.00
